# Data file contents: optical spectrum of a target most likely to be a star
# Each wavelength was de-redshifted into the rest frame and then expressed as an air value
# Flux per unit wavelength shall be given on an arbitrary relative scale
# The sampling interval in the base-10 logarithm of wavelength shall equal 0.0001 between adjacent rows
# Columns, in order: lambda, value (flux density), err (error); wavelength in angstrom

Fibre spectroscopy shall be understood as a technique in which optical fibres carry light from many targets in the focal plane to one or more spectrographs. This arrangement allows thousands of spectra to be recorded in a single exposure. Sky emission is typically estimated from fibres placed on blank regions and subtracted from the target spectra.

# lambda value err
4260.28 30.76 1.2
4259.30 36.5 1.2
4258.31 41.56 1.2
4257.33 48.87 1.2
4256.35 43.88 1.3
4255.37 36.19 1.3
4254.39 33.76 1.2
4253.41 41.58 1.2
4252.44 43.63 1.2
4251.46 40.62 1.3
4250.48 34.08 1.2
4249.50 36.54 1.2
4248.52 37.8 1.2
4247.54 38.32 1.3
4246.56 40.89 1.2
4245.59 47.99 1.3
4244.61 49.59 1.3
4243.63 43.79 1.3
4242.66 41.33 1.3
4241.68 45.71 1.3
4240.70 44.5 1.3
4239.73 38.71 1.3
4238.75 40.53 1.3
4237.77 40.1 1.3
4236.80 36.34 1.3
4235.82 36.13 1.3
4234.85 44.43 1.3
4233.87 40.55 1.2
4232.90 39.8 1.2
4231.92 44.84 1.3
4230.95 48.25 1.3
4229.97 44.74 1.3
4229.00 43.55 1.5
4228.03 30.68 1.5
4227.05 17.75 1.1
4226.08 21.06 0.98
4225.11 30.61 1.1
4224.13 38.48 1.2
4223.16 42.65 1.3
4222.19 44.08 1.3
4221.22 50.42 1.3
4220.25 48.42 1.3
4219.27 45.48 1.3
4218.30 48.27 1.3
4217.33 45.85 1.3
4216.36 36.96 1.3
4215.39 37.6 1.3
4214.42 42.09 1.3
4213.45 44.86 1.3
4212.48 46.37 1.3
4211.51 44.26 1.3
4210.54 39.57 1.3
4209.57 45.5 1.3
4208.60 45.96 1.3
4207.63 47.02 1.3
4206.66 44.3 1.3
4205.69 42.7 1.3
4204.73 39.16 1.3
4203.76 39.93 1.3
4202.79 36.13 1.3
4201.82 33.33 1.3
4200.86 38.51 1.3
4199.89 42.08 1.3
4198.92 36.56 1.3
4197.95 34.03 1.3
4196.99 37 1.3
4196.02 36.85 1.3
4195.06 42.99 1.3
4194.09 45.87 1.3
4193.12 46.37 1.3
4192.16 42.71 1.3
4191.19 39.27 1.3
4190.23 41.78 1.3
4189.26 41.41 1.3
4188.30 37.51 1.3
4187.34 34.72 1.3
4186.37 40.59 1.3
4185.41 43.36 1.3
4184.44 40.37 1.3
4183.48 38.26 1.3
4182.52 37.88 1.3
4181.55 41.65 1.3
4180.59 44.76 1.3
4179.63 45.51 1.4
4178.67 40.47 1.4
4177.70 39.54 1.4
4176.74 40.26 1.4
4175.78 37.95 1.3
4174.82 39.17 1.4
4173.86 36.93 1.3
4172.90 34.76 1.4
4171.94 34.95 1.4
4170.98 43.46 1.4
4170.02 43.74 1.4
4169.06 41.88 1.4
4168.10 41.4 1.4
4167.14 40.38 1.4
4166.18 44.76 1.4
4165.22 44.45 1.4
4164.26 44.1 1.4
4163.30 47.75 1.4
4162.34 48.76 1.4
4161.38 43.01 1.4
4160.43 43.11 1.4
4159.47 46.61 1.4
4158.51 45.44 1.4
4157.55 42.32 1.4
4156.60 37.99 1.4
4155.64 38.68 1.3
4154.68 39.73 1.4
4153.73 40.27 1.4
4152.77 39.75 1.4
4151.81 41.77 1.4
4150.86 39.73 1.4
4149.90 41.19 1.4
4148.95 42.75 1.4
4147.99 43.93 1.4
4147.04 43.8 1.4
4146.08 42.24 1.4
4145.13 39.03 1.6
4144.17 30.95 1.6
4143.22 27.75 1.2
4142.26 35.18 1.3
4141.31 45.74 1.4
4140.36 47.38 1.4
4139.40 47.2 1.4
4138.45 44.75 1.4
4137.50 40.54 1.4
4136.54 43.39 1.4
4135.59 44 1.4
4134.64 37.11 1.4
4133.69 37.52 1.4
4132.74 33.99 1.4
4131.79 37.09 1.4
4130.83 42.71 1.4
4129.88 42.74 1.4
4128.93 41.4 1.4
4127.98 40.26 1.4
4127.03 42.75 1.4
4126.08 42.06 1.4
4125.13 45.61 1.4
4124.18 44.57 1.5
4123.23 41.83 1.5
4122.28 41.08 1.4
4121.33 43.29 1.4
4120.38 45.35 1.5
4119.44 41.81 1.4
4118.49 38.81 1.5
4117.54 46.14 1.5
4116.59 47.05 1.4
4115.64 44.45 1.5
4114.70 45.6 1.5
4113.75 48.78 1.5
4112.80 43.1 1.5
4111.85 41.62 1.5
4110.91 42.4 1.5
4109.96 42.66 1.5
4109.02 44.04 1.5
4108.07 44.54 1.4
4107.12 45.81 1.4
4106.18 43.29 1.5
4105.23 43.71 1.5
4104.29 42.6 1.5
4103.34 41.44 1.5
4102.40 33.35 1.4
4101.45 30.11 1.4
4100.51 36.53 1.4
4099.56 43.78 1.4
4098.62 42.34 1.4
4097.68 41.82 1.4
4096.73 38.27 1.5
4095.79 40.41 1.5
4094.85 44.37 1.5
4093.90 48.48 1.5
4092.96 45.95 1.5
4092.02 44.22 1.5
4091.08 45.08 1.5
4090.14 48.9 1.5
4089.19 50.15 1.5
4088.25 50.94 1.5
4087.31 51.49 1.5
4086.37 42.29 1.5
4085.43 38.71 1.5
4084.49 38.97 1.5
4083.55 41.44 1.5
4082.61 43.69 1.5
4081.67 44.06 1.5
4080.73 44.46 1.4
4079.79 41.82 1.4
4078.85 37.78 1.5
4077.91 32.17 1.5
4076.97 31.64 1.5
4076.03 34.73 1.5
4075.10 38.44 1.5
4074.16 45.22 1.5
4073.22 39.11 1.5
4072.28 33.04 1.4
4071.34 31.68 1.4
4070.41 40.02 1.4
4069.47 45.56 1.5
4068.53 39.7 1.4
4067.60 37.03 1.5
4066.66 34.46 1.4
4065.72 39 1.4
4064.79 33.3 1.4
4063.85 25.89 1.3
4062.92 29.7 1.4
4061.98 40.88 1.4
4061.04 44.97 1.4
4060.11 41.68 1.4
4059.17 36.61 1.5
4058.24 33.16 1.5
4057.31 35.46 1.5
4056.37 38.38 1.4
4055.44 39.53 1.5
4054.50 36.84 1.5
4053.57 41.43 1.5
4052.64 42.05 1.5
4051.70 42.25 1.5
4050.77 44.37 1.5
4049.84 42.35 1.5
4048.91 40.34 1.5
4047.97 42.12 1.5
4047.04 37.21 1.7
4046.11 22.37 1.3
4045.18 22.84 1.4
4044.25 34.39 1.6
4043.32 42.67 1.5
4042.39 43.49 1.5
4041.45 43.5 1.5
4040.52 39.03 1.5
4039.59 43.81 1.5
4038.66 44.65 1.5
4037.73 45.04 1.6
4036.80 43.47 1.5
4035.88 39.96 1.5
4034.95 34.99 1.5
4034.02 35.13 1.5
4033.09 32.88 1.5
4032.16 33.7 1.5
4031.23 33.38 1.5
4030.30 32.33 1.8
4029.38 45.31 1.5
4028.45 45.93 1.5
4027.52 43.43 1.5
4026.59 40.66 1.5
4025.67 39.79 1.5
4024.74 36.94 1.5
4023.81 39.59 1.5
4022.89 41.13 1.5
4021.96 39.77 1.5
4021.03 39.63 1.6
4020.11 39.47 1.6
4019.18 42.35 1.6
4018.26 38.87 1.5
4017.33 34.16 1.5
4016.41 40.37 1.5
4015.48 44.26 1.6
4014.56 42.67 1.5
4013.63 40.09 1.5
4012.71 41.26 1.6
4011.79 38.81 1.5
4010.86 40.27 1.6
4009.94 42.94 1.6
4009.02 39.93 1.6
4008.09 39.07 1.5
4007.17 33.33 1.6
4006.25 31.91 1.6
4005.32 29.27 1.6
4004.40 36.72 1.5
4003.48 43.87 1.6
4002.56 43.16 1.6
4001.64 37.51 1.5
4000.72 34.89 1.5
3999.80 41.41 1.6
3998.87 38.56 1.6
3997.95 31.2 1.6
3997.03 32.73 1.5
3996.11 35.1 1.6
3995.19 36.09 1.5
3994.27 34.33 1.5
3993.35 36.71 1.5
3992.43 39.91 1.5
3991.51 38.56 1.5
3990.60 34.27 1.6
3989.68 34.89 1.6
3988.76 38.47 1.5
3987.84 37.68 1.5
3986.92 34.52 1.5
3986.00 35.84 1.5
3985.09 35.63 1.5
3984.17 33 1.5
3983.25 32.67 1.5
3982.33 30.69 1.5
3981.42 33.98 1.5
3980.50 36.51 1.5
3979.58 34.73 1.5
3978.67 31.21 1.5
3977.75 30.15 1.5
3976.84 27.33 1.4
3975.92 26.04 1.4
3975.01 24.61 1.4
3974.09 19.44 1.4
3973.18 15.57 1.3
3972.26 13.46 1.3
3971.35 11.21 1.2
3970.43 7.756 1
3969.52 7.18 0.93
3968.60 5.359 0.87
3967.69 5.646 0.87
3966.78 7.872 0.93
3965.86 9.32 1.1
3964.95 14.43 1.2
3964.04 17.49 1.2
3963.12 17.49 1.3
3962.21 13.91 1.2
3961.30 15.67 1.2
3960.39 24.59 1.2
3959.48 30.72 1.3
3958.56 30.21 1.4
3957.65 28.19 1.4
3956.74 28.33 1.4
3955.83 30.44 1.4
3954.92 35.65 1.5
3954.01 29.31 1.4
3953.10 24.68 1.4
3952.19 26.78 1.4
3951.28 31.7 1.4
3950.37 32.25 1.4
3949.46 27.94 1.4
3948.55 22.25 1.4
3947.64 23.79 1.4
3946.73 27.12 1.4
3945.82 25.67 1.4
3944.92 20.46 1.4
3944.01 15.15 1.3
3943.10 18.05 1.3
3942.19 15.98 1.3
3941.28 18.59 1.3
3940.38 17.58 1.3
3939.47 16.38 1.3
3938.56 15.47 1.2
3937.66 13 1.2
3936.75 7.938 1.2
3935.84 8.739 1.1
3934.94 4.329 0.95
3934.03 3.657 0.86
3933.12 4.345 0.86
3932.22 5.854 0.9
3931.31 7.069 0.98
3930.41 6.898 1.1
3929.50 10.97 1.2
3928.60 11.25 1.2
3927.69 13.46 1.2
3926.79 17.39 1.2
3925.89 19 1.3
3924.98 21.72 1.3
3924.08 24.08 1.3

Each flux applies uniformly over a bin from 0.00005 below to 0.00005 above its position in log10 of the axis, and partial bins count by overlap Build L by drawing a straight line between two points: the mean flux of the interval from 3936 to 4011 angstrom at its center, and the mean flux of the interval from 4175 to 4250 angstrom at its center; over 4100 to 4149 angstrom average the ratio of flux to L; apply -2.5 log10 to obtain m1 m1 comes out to -0.17 mag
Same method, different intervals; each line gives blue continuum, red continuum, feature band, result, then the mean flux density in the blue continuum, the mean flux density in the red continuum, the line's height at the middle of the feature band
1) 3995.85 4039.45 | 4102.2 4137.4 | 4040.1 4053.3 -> 0.037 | 38.8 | 42.4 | 39.8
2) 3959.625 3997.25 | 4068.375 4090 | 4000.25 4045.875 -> -0.203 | 25.7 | 40.9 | 32.4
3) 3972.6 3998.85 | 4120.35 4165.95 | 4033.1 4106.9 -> -0.066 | 32.6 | 41.7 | 37.5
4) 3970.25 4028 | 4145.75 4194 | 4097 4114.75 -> -0.073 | 35.1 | 41.5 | 39.1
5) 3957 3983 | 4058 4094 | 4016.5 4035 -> -0.245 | 20.5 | 40.1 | 30.9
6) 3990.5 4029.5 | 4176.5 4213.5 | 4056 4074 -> 0.070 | 38.7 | 41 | 39.4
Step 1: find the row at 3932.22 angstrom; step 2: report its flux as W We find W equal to 5.854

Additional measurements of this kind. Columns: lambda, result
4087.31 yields 51.49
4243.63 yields 43.79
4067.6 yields 37.03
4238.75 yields 40.53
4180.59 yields 44.76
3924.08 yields 24.08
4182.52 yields 37.88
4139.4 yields 47.2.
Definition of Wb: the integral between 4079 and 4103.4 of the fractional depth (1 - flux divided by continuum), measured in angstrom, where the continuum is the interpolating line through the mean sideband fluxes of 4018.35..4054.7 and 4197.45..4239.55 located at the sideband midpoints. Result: -1.9 angstrom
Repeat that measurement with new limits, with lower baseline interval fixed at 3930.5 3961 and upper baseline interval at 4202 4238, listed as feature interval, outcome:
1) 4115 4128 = -3.9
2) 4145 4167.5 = -4.1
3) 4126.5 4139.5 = -2.5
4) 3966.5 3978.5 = 3.4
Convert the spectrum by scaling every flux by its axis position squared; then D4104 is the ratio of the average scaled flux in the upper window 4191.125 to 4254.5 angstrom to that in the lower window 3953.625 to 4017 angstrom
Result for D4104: 1.52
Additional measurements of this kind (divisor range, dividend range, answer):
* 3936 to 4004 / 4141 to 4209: 1.72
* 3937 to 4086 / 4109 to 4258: 1.35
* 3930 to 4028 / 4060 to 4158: 1.56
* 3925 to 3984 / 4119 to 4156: 2.30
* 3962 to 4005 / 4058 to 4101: 1.50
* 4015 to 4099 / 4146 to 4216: 1.10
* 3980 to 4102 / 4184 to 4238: 1.13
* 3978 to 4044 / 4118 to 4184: 1.16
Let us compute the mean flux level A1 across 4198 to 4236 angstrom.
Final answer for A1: 40.7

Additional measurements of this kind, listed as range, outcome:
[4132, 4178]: 41.1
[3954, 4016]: 30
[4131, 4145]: 39.5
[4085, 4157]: 42.1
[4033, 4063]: 38.9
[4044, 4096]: 39.6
